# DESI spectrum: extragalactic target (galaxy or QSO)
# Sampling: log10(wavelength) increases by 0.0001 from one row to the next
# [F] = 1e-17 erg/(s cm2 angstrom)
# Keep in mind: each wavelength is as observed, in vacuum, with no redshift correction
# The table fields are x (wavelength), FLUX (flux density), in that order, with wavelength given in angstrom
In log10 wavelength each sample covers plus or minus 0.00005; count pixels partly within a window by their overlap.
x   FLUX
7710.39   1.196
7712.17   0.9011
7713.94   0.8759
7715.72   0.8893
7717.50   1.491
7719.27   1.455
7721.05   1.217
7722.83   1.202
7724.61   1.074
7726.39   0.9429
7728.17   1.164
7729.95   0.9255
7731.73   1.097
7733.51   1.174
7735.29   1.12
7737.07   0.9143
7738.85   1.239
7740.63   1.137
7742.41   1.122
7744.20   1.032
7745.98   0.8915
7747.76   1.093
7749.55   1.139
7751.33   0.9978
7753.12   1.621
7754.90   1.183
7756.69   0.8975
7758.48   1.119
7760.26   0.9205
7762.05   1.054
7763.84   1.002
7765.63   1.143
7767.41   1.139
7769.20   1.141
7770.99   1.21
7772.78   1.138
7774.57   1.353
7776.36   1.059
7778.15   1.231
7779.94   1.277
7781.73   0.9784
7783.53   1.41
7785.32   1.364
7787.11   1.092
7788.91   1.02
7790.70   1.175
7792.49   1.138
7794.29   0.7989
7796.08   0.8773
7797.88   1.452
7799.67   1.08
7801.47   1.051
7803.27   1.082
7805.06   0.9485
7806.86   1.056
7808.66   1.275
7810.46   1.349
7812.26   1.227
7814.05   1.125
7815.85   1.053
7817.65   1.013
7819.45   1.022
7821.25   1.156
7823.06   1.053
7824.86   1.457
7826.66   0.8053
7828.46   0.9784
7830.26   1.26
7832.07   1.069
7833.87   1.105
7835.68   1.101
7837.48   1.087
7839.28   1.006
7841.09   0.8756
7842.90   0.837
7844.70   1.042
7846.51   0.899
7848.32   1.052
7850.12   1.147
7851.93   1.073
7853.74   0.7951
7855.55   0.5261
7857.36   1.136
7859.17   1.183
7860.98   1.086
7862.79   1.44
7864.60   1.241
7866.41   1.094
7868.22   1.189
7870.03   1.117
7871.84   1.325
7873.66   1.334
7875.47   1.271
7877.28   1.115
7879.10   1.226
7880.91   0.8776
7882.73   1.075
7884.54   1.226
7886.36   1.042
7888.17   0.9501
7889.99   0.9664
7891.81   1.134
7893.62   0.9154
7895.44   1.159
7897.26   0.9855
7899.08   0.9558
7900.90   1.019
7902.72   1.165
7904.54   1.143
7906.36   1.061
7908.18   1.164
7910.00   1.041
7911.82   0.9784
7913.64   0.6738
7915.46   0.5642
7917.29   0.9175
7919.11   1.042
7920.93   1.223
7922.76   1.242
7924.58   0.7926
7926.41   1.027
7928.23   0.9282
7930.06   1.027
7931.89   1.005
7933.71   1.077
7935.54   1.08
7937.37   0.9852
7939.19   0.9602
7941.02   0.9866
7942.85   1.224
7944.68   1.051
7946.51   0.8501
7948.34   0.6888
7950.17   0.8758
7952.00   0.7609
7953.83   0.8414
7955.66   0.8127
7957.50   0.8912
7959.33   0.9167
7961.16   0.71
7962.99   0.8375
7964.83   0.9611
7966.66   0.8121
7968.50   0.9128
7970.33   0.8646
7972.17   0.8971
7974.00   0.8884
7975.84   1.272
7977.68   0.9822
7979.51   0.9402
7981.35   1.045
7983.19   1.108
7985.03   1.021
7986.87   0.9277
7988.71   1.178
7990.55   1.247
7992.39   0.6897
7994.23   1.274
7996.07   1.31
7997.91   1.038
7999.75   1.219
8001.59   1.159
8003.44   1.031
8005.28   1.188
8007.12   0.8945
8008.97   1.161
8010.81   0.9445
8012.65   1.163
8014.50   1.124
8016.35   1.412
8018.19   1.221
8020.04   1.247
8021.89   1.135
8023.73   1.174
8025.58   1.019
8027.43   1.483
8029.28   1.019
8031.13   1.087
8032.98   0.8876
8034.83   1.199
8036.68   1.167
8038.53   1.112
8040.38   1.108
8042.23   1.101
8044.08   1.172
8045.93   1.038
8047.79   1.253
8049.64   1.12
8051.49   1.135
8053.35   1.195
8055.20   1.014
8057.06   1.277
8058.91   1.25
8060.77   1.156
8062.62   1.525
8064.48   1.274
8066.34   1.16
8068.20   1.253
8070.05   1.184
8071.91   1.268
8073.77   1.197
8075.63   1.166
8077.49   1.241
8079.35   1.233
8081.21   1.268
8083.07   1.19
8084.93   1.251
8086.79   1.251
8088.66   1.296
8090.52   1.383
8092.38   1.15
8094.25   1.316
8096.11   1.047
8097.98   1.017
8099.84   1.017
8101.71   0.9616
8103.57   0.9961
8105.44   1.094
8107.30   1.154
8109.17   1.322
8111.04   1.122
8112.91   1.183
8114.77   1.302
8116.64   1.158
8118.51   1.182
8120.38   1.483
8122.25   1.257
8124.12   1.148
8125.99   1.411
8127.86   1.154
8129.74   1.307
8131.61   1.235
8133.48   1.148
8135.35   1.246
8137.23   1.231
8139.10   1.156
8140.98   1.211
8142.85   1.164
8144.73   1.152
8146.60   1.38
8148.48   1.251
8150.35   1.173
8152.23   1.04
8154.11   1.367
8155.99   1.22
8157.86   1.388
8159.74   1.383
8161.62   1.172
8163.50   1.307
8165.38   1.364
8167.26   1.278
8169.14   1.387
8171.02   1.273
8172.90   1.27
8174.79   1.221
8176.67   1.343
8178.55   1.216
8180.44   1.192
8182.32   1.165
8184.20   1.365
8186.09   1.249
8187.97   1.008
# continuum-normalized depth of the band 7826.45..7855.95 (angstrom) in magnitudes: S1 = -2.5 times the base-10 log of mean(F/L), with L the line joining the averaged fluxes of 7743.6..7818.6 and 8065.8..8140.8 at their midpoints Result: 0.15 mag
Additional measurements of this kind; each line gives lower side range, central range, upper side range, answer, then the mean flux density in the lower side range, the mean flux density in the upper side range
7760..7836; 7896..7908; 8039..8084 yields 0.087 mag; 1.12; 1.2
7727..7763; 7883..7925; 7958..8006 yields 0.022 mag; 1.09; 1.01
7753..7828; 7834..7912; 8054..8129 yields 0.075 mag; 1.13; 1.21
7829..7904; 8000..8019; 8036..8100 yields 0.027 mag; 1.08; 1.2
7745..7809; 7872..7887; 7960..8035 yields -0.059 mag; 1.12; 1.06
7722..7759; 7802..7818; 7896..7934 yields -0.067 mag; 1.1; 1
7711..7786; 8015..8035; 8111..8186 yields 0.040 mag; 1.13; 1.25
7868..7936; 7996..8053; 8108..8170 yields 0.016 mag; 1.05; 1.25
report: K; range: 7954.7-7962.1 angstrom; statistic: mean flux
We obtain 0.833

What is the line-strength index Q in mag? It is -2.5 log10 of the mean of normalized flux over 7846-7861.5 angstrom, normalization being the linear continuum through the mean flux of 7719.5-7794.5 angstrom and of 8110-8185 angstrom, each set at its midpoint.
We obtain 0.169 mag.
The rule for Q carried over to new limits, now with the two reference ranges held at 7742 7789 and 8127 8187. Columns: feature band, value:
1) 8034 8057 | 0.072 mag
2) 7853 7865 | 0.108 mag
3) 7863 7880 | -0.050 mag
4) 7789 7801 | 0.062 mag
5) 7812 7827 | 0.043 mag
